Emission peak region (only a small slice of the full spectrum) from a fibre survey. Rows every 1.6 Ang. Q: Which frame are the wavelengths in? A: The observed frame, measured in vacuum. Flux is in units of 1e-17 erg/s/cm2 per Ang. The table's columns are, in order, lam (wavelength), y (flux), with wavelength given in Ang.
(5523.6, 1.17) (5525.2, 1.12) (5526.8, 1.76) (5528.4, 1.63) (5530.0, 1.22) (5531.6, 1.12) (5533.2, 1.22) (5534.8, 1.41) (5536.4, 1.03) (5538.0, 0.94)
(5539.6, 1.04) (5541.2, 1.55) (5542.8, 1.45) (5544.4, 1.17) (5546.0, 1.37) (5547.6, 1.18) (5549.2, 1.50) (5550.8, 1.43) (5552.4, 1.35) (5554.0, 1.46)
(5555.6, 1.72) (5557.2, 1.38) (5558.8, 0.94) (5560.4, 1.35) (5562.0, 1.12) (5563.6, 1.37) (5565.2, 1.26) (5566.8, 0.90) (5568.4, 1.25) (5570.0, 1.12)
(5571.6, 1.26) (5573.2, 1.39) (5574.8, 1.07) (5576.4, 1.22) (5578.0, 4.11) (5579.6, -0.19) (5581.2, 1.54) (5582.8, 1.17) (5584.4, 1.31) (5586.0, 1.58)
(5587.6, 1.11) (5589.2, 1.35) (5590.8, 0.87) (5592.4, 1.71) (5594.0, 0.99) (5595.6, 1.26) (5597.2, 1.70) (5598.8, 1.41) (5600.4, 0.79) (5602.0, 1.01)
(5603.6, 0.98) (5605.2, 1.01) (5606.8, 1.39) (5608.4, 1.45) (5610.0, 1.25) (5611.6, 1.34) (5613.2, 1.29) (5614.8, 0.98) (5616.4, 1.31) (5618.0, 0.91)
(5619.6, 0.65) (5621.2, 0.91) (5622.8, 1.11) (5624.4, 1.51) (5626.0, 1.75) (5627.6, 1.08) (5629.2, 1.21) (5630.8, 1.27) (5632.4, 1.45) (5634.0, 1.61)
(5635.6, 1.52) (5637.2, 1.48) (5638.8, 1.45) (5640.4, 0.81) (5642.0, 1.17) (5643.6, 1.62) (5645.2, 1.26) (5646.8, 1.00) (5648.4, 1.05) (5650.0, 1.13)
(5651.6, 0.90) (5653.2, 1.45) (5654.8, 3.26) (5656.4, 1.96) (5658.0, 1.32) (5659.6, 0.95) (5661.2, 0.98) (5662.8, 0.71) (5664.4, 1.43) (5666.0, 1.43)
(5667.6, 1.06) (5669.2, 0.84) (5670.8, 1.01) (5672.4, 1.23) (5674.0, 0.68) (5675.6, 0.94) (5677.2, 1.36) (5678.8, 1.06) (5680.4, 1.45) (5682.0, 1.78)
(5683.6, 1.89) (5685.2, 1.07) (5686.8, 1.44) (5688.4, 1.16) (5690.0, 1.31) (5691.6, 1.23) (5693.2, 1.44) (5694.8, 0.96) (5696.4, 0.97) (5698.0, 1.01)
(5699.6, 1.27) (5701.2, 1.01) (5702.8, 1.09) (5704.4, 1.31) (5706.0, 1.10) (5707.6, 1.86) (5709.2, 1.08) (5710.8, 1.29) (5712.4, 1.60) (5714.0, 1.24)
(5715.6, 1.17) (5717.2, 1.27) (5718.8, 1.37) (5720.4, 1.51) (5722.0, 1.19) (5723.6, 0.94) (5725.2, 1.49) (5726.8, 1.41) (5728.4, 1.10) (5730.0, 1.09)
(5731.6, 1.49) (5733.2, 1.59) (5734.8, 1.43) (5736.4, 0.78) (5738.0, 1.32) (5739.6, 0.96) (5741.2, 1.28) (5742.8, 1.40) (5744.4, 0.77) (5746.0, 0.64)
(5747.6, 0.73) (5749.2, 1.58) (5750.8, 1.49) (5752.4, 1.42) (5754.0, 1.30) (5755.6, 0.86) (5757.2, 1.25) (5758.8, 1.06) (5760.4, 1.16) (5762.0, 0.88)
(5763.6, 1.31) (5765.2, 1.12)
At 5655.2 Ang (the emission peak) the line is Hgamma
